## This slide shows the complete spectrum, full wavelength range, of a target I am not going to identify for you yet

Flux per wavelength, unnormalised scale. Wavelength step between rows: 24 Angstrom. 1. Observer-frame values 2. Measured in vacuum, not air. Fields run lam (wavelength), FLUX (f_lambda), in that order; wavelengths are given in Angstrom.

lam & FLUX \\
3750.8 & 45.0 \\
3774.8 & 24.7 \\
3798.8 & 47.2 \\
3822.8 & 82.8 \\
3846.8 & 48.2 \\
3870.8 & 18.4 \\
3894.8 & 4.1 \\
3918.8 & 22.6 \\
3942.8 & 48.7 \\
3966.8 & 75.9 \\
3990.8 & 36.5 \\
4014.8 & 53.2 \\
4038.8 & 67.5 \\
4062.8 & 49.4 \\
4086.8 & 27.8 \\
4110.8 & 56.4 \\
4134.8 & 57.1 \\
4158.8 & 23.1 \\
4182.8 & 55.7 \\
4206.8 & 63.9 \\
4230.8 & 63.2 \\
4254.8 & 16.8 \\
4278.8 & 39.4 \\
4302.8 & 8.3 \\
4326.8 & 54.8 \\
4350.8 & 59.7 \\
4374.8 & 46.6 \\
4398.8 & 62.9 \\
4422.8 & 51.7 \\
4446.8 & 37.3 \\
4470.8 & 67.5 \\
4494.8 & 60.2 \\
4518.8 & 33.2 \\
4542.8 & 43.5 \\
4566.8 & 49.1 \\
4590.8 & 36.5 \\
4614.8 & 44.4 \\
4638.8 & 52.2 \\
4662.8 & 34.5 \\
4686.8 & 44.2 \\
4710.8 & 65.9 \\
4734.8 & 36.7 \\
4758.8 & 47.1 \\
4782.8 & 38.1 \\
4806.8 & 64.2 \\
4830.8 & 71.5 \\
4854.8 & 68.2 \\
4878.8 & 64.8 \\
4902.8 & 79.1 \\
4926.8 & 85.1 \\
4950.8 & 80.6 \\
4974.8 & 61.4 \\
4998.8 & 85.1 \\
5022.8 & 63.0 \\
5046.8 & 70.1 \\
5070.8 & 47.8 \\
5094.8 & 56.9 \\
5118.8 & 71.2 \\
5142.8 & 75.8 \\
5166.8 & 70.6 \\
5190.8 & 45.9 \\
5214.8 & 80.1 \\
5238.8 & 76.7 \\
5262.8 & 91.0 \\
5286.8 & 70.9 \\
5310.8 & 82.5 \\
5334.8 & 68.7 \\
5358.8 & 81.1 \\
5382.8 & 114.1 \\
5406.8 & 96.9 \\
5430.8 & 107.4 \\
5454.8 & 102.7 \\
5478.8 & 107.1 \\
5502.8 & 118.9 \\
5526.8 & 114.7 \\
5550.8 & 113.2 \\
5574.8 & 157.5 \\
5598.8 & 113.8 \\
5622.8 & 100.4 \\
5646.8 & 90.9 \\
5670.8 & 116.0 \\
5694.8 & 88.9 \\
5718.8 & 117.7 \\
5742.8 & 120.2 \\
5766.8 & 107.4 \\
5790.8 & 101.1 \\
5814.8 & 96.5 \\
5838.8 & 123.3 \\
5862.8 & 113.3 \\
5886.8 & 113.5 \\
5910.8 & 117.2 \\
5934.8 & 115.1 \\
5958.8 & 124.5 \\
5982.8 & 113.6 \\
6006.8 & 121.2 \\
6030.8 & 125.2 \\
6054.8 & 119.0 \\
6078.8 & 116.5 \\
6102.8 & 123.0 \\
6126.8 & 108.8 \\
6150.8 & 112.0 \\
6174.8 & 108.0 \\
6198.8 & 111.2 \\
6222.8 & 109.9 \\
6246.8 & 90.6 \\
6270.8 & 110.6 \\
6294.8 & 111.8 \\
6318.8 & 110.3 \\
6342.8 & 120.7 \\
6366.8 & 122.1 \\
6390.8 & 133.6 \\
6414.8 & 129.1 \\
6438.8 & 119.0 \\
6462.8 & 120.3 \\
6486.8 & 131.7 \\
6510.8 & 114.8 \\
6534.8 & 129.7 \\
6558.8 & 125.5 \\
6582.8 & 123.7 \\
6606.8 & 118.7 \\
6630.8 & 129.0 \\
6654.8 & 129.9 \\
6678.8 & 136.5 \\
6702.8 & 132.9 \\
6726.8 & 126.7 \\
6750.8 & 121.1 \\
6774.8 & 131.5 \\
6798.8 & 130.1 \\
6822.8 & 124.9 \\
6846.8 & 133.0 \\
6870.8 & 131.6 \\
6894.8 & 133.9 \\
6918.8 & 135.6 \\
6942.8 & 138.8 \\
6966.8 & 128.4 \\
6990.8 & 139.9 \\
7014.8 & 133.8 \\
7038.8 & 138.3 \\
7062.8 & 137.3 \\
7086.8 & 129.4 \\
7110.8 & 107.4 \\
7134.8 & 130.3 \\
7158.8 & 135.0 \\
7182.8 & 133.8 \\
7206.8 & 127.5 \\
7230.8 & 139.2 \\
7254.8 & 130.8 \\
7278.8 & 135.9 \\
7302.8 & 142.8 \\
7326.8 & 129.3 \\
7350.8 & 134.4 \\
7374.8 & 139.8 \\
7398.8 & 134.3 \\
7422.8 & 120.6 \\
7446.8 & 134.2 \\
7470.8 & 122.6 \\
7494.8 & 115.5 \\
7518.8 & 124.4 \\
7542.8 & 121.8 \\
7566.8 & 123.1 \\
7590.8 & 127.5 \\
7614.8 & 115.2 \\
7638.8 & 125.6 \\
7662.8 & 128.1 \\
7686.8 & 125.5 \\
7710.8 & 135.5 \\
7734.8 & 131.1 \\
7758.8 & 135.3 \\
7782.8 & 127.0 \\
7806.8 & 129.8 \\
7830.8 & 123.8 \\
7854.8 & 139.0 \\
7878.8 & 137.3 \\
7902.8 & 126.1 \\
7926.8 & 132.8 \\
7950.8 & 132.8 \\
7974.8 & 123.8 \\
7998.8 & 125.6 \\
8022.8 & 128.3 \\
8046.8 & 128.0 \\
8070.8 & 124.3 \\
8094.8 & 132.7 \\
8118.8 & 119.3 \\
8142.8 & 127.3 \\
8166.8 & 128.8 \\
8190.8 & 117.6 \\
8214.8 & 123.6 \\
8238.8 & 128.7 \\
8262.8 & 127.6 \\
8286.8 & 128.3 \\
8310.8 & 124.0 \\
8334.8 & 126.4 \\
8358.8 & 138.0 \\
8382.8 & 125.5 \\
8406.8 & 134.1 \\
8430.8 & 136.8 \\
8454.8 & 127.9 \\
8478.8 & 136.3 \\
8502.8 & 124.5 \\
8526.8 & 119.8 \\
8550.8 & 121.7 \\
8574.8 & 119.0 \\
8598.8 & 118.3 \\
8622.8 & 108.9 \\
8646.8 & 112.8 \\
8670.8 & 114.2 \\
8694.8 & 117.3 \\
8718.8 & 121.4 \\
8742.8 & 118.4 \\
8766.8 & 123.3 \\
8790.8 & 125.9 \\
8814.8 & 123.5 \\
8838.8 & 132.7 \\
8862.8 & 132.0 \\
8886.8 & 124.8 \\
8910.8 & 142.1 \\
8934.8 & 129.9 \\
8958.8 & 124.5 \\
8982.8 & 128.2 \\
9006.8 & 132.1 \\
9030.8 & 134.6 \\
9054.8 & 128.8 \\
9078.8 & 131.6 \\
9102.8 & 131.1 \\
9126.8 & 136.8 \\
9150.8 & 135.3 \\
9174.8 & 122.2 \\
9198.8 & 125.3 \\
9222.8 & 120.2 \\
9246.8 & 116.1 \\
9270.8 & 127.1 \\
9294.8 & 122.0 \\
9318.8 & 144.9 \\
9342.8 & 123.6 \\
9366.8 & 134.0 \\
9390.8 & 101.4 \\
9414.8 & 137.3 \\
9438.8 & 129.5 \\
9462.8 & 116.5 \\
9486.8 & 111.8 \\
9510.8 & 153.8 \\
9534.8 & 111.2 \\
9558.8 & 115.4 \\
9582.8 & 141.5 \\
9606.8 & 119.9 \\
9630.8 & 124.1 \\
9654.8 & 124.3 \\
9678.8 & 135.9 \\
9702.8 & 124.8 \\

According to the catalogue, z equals 0.21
